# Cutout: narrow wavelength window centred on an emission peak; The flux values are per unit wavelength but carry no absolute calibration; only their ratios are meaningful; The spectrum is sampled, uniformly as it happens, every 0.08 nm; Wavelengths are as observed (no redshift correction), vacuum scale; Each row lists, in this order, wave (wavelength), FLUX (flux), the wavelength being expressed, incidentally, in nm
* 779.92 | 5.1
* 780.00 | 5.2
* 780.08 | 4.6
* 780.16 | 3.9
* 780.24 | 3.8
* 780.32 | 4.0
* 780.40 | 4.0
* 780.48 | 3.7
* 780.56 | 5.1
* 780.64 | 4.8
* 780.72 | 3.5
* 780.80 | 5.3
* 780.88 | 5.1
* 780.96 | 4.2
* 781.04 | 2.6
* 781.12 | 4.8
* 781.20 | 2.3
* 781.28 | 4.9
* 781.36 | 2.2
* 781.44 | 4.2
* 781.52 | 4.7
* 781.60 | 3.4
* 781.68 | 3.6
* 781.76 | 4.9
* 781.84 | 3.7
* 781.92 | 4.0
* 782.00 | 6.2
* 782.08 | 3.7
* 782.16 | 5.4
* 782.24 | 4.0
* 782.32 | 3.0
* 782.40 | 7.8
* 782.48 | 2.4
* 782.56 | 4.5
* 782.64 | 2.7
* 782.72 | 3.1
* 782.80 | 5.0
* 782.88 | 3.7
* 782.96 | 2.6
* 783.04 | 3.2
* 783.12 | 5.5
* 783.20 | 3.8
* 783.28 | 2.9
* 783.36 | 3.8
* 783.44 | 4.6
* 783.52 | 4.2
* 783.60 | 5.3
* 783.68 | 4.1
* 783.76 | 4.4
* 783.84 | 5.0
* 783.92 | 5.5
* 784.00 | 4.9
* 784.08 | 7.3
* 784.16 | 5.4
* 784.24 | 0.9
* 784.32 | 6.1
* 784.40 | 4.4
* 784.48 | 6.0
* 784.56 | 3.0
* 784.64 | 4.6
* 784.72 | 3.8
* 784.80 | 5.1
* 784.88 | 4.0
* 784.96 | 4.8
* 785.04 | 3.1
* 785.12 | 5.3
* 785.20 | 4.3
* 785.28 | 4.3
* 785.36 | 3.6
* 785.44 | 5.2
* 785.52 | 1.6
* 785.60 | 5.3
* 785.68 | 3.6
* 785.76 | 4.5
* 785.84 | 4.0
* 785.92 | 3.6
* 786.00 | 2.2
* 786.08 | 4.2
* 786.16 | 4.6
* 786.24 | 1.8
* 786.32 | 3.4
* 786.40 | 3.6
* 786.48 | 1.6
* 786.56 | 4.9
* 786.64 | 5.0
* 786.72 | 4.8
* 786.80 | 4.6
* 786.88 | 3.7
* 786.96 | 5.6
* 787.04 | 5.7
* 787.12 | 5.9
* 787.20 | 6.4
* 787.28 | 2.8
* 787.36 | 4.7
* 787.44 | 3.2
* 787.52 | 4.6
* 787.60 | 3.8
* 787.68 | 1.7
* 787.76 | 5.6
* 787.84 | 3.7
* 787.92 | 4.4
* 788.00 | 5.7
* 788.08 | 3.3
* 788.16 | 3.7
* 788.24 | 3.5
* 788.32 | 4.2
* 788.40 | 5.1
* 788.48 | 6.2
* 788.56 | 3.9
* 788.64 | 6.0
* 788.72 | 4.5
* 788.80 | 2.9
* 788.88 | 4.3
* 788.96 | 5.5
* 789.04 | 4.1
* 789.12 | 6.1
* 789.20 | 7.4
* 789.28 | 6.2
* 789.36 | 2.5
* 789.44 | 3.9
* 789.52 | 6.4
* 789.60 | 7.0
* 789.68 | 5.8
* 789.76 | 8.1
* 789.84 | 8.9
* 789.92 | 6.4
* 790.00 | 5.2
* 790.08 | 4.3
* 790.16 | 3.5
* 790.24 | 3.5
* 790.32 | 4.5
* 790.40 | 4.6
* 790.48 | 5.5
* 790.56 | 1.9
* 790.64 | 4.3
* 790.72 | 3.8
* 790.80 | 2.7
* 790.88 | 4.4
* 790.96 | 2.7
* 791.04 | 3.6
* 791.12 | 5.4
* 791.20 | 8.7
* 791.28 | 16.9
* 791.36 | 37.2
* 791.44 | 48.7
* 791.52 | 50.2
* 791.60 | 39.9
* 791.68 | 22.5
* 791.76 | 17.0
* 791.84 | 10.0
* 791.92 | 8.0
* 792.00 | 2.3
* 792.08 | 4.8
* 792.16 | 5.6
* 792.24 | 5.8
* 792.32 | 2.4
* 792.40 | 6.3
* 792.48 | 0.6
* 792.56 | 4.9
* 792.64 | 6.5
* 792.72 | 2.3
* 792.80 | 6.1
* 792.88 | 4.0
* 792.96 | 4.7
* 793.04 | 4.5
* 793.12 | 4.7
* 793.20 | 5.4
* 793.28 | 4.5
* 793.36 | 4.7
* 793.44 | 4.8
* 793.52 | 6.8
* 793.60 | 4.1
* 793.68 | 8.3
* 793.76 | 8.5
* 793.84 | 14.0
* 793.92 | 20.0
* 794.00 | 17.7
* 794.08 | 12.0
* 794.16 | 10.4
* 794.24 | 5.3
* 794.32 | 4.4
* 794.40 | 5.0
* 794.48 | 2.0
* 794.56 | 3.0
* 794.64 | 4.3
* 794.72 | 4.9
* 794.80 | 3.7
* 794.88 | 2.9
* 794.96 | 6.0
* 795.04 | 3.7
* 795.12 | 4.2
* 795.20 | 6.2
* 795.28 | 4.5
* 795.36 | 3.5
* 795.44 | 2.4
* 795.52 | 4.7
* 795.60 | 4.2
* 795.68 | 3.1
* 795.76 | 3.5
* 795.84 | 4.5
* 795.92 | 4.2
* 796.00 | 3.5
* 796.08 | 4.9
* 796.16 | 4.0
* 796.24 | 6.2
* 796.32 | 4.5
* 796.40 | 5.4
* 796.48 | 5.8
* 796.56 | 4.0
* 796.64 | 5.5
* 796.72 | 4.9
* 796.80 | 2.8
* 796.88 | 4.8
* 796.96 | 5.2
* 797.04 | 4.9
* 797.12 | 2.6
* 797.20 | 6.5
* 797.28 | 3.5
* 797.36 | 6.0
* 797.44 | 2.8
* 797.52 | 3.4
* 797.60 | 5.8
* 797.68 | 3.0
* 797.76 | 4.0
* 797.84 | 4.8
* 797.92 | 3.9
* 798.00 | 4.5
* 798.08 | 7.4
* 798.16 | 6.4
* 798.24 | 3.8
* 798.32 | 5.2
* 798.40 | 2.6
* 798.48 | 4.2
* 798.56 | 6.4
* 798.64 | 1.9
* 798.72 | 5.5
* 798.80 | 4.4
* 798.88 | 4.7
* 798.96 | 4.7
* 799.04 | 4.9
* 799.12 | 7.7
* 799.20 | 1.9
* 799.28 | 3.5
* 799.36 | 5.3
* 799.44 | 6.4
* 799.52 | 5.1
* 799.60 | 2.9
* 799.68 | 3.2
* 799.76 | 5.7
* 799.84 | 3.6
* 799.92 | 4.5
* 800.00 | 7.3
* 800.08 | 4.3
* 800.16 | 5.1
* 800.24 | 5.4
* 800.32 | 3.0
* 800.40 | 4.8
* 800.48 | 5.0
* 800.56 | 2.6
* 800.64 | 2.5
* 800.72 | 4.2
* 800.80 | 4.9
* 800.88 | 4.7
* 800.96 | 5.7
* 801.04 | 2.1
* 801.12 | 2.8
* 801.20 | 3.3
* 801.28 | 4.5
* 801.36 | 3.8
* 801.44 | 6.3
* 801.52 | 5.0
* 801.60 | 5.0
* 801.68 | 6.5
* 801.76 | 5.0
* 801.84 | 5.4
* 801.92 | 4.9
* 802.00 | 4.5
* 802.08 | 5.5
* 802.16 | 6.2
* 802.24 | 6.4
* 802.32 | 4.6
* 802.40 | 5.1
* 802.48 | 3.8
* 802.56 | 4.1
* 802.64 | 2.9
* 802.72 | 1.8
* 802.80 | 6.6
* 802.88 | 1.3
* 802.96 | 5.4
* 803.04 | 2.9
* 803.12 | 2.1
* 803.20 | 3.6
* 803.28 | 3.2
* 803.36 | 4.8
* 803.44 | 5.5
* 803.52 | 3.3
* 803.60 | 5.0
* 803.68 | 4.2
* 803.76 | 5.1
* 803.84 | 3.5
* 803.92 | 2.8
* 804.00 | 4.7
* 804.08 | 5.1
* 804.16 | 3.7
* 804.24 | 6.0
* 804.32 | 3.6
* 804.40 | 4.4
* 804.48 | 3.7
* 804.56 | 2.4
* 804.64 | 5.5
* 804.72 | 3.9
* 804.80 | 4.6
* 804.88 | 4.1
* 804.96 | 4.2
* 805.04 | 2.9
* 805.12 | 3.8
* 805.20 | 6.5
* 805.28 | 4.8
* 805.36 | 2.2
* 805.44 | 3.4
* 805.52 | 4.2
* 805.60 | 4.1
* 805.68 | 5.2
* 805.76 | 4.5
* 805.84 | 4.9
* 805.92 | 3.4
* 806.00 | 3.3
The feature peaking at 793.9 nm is [N II]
